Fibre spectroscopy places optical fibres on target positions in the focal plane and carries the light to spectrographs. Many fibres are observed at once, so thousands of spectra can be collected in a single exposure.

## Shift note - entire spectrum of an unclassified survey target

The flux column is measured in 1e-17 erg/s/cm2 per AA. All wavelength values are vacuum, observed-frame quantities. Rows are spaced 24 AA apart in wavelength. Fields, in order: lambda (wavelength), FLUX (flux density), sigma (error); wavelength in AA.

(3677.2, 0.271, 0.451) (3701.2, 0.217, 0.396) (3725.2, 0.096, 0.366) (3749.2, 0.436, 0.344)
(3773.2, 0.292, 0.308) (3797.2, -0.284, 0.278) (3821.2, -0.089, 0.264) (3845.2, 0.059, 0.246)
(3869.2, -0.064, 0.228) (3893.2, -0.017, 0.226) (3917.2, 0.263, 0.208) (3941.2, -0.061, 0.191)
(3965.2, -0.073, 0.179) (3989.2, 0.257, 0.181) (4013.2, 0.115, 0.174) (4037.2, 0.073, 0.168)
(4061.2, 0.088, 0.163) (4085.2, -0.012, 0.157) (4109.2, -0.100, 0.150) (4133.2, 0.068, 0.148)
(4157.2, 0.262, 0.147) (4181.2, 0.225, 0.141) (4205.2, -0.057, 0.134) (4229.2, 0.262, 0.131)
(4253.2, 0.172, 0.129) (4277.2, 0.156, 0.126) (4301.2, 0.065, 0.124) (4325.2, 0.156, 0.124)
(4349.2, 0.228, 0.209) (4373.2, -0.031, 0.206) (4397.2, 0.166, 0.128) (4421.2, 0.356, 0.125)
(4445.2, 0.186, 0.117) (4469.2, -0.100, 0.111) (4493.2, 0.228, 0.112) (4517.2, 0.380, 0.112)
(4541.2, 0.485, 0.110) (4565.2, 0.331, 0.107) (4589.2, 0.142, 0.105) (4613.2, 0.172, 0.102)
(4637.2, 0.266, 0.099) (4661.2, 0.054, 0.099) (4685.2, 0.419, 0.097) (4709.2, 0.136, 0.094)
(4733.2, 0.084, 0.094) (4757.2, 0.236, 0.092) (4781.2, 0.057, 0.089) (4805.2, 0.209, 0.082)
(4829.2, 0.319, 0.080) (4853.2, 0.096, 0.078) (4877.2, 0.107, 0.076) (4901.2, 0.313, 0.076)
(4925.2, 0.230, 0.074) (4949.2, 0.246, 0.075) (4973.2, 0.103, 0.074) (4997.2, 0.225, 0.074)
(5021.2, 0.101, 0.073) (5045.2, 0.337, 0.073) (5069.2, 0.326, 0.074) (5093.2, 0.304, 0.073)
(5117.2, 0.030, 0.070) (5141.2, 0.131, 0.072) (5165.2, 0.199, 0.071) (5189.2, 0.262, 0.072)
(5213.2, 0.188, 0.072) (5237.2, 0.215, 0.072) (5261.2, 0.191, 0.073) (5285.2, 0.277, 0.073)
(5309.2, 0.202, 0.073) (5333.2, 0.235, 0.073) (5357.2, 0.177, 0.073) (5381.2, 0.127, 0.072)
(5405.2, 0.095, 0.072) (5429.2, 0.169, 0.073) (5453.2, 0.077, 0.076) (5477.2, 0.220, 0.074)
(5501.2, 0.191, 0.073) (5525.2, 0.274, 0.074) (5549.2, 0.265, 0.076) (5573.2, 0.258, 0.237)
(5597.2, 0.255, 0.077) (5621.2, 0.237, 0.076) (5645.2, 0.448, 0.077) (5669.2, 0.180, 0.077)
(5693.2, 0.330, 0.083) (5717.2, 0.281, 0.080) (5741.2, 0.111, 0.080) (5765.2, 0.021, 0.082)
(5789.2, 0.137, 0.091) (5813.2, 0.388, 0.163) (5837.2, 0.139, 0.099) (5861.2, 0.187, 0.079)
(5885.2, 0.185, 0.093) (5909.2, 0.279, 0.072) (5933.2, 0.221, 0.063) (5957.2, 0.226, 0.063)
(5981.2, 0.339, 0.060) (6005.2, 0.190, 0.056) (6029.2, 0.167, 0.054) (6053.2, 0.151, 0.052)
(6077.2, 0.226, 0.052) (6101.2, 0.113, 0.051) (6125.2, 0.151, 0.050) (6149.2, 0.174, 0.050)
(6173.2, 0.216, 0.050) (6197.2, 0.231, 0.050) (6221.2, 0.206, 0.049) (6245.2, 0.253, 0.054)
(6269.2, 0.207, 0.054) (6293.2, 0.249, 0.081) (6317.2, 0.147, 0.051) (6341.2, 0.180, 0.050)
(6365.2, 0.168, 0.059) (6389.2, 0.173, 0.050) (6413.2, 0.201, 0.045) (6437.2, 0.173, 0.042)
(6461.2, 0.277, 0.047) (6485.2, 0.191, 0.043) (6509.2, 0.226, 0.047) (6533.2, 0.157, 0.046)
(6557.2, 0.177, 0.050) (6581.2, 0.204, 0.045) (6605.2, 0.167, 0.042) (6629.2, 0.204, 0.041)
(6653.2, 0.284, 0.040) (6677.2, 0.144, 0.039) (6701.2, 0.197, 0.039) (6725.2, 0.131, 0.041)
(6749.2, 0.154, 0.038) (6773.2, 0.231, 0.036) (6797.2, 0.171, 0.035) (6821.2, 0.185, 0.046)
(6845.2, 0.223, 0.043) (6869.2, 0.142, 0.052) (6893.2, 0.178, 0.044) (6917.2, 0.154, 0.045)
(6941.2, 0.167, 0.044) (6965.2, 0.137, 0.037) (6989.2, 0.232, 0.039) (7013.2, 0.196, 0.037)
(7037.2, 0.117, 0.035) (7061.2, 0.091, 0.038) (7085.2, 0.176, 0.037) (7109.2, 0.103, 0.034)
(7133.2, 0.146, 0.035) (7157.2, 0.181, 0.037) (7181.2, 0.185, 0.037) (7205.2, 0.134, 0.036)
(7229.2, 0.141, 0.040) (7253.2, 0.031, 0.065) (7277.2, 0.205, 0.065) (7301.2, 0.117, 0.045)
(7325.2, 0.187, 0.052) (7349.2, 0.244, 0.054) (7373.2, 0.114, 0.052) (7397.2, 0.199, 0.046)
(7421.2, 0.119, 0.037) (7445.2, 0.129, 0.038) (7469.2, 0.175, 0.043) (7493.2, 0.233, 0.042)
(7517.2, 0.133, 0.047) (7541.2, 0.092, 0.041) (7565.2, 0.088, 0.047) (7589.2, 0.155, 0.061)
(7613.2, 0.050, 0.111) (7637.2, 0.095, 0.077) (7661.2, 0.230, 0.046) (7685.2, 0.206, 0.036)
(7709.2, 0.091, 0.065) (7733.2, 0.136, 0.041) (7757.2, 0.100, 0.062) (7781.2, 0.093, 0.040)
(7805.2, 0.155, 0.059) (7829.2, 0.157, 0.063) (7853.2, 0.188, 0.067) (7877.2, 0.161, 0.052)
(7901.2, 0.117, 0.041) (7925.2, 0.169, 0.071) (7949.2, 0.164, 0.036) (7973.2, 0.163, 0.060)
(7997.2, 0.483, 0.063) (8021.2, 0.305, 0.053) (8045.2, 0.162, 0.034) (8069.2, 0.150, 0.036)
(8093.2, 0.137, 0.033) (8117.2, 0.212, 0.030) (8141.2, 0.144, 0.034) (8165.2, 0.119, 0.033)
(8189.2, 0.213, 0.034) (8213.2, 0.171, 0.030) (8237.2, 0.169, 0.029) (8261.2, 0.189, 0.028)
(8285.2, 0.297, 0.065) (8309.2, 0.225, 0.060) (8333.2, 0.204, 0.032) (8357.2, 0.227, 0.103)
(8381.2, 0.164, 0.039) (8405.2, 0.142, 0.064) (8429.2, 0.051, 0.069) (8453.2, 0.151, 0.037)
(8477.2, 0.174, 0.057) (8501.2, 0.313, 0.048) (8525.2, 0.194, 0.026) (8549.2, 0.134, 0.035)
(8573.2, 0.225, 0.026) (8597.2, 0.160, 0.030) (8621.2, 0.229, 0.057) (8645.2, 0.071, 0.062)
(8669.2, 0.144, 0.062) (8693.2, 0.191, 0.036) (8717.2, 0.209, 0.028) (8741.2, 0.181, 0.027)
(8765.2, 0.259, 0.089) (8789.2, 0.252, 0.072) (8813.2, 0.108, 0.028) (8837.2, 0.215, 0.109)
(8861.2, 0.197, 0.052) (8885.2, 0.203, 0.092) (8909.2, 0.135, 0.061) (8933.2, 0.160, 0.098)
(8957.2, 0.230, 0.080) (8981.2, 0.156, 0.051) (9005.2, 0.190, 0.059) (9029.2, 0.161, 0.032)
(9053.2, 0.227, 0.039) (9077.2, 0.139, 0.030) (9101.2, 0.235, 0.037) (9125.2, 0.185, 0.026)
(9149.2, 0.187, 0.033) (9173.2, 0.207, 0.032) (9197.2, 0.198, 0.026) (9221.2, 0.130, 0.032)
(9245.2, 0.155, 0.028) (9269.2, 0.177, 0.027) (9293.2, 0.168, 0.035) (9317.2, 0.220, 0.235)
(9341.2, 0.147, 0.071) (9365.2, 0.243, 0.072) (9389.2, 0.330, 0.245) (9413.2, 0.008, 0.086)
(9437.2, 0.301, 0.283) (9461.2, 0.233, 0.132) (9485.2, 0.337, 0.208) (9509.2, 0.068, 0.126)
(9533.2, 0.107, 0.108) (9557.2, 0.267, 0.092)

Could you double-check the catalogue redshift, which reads 1.15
